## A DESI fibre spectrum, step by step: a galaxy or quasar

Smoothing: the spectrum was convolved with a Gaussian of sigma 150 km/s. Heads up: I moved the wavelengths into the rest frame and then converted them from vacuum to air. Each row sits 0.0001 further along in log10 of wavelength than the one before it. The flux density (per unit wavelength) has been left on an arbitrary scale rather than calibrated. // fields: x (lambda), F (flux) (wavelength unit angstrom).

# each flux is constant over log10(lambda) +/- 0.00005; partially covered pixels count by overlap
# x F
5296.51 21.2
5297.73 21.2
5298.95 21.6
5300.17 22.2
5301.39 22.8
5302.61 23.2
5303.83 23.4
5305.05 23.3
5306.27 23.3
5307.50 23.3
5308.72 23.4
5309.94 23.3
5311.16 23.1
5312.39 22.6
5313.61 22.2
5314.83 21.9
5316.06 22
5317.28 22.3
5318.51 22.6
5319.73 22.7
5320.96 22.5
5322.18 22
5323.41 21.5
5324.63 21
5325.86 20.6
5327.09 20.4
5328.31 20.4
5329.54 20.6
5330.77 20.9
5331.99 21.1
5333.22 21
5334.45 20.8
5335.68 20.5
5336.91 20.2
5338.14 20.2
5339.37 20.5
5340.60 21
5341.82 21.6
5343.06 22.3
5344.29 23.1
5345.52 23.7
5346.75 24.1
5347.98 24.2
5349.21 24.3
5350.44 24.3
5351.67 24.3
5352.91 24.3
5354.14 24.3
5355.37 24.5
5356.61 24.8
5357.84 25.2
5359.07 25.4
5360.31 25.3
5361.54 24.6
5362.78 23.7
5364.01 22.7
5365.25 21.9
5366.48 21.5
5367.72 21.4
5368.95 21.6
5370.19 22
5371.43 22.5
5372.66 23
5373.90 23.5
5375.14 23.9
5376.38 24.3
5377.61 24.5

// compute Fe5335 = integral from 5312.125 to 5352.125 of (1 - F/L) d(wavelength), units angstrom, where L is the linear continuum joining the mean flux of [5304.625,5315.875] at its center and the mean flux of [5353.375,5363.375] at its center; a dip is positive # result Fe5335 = 3.1 angstrom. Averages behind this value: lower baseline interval 22.9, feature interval 21.9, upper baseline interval 24.7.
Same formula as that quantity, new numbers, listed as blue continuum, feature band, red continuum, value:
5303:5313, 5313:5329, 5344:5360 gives 1.26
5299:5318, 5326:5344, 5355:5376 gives 1.72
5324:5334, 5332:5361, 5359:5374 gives -1.63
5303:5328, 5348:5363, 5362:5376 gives -1.39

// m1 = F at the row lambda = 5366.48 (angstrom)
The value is 21.5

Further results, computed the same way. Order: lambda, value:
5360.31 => 25.3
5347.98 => 24.2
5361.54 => 24.6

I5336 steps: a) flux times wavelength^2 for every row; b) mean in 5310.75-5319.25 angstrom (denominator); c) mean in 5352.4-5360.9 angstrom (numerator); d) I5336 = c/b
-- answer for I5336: 1.13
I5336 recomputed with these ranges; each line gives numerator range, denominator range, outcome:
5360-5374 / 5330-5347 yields 1.07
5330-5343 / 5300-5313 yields 0.91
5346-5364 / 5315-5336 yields 1.16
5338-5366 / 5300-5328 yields 1.07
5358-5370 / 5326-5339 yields 1.14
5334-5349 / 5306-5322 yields 0.98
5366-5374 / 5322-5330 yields 1.08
